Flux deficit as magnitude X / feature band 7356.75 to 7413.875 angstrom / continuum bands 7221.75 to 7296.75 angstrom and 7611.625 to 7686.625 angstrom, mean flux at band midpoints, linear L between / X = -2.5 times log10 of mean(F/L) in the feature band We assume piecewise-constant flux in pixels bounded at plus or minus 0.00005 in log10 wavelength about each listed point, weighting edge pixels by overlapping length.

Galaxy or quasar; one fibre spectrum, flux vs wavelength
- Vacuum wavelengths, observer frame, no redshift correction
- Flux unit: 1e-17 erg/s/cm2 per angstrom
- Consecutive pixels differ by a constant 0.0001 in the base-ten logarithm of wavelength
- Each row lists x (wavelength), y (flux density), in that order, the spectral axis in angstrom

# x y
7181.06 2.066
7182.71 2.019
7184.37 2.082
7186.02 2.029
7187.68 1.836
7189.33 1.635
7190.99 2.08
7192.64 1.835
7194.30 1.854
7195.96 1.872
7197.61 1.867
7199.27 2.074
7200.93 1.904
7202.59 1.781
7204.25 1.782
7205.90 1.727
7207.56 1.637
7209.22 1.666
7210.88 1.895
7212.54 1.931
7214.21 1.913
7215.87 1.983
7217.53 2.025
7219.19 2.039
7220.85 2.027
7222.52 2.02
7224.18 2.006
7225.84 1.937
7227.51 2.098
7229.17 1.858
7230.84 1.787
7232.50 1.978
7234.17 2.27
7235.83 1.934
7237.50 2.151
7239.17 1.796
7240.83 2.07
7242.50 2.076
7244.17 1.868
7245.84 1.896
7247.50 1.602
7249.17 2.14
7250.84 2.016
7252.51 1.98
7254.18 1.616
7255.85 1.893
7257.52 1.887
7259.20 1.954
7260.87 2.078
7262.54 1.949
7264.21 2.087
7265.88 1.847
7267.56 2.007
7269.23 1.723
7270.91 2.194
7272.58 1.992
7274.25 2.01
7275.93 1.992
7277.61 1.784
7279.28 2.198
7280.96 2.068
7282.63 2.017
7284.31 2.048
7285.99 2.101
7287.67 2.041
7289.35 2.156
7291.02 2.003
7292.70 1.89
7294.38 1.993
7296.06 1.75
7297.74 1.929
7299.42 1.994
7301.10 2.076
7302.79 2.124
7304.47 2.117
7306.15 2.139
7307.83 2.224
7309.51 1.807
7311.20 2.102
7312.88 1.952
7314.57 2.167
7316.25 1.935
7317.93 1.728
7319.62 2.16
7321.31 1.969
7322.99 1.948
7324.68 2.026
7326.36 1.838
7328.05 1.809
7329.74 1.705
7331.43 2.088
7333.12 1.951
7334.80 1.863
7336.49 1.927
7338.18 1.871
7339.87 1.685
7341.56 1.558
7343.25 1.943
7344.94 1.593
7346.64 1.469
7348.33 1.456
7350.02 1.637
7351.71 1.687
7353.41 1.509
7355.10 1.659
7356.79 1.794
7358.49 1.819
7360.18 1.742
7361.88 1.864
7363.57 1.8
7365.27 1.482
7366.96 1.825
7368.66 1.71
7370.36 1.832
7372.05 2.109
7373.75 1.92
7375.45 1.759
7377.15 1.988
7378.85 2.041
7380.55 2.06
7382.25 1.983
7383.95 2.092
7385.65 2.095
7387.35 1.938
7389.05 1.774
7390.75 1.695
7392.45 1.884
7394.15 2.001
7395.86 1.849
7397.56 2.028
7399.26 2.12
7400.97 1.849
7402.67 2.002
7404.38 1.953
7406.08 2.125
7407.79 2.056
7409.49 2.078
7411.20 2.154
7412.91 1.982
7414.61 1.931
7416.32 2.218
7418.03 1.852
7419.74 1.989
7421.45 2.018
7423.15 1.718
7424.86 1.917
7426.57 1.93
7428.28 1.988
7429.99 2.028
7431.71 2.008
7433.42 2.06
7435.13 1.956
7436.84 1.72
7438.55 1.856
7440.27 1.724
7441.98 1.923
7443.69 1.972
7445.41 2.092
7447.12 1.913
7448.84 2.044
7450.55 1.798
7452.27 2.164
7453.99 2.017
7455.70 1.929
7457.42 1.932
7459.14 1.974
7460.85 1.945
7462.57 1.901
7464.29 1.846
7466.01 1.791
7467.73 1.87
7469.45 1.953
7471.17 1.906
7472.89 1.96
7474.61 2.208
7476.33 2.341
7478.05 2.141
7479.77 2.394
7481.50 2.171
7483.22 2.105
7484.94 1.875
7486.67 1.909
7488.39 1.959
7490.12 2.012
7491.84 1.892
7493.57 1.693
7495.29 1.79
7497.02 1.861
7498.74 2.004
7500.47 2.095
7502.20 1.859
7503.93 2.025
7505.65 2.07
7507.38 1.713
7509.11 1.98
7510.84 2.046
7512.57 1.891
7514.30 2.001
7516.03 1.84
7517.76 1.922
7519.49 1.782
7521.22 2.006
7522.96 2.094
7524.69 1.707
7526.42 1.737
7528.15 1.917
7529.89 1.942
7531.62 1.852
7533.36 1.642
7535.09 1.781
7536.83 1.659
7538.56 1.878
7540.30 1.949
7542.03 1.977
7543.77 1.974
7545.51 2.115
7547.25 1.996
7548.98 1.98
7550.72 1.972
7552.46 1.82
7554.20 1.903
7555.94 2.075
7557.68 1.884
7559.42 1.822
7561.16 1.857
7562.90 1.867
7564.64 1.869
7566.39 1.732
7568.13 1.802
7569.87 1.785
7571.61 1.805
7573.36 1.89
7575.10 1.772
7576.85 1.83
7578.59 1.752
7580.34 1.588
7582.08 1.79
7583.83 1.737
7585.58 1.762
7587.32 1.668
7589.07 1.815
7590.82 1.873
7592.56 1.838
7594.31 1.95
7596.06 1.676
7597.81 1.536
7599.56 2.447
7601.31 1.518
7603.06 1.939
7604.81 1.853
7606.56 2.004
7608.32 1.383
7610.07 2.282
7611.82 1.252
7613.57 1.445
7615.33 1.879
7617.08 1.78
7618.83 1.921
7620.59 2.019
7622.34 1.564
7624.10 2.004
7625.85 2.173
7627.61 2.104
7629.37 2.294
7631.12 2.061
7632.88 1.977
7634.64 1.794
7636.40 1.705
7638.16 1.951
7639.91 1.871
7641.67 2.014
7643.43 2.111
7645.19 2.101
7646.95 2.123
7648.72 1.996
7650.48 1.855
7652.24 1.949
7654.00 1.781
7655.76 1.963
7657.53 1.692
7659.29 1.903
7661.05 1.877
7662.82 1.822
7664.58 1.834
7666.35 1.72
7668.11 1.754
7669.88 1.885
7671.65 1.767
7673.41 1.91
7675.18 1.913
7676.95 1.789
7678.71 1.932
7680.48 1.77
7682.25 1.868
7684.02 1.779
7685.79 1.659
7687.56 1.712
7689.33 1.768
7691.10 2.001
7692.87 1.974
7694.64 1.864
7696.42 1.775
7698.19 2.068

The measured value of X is 0.01 mag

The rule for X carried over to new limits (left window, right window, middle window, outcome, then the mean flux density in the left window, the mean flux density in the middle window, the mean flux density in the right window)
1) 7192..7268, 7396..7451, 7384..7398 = 0.03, 1.93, 1.92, 1.97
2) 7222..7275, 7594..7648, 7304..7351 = 0.04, 1.96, 1.88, 1.89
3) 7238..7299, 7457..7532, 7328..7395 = 0.08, 1.96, 1.82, 1.95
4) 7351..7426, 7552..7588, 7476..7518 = -0.07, 1.91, 1.98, 1.81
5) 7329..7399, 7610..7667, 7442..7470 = -0.05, 1.82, 1.95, 1.9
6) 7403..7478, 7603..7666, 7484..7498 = 0.04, 1.97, 1.88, 1.89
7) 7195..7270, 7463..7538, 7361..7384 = 0.03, 1.93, 1.88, 1.94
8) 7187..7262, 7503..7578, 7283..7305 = -0.06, 1.92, 2.01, 1.89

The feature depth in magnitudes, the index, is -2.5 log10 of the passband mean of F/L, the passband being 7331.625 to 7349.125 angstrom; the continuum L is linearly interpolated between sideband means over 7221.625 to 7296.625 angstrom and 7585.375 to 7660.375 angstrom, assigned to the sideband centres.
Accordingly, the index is 0.12 mag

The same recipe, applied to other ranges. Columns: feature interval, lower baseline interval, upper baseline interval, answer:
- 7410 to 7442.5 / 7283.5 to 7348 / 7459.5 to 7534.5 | 0.00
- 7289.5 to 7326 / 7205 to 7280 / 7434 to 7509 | -0.03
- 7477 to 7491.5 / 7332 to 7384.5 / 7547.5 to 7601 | -0.14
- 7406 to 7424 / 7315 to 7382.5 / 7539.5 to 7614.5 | -0.10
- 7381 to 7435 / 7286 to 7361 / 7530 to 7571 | -0.05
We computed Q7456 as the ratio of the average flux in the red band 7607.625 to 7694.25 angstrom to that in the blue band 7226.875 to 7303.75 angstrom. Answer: 0.95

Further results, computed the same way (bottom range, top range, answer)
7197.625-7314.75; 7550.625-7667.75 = 0.95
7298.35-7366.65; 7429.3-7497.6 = 1.06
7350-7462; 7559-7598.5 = 0.93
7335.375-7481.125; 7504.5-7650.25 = 0.98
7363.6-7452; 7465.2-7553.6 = 1.00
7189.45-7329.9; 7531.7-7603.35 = 0.94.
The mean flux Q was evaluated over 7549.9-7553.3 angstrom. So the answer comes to 1.89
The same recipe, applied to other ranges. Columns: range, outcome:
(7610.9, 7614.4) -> 1.36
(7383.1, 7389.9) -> 1.98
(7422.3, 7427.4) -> 1.86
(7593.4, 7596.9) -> 1.81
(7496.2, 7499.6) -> 1.94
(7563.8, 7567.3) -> 1.8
